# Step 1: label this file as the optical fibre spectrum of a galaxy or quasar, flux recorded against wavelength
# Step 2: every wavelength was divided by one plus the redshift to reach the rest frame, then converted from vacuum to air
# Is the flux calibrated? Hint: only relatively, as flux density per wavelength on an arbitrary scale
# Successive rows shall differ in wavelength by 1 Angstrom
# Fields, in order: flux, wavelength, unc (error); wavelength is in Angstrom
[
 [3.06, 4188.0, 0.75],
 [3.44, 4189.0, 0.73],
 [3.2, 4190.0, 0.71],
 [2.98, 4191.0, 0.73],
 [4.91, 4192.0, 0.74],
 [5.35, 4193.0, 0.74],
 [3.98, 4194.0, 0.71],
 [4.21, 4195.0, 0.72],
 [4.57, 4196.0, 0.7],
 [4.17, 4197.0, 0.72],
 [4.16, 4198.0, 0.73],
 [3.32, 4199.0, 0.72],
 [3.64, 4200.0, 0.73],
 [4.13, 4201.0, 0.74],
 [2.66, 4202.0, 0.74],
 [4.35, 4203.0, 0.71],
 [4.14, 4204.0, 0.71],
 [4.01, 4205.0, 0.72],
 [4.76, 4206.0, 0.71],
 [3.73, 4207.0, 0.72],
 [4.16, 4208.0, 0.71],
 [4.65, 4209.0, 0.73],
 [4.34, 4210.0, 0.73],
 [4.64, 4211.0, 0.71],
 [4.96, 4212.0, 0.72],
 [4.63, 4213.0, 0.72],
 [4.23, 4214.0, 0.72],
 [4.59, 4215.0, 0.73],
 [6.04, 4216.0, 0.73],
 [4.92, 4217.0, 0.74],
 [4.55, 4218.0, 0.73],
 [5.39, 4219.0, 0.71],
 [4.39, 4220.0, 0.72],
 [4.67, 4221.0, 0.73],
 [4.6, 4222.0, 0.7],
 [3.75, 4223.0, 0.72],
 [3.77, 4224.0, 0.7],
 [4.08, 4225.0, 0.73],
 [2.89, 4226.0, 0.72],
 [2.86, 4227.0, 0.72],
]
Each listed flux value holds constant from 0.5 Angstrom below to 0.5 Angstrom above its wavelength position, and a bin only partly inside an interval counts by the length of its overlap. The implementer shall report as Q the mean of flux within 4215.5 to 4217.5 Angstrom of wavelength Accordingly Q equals 5.48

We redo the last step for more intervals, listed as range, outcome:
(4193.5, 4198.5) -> 4.22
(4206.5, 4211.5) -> 4.3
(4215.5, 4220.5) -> 5.06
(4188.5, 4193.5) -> 3.98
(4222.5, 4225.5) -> 3.87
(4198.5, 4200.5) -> 3.48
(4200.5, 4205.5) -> 3.86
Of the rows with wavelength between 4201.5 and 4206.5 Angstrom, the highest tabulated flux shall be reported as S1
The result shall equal 4.76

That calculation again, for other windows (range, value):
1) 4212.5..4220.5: 6.04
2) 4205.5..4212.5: 4.96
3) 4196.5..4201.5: 4.17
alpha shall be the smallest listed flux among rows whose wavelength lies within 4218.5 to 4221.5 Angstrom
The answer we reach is 4.39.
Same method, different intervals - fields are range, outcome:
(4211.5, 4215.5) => 4.23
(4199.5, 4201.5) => 3.64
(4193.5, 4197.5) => 3.98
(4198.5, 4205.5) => 2.66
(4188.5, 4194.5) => 2.98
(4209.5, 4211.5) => 4.34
